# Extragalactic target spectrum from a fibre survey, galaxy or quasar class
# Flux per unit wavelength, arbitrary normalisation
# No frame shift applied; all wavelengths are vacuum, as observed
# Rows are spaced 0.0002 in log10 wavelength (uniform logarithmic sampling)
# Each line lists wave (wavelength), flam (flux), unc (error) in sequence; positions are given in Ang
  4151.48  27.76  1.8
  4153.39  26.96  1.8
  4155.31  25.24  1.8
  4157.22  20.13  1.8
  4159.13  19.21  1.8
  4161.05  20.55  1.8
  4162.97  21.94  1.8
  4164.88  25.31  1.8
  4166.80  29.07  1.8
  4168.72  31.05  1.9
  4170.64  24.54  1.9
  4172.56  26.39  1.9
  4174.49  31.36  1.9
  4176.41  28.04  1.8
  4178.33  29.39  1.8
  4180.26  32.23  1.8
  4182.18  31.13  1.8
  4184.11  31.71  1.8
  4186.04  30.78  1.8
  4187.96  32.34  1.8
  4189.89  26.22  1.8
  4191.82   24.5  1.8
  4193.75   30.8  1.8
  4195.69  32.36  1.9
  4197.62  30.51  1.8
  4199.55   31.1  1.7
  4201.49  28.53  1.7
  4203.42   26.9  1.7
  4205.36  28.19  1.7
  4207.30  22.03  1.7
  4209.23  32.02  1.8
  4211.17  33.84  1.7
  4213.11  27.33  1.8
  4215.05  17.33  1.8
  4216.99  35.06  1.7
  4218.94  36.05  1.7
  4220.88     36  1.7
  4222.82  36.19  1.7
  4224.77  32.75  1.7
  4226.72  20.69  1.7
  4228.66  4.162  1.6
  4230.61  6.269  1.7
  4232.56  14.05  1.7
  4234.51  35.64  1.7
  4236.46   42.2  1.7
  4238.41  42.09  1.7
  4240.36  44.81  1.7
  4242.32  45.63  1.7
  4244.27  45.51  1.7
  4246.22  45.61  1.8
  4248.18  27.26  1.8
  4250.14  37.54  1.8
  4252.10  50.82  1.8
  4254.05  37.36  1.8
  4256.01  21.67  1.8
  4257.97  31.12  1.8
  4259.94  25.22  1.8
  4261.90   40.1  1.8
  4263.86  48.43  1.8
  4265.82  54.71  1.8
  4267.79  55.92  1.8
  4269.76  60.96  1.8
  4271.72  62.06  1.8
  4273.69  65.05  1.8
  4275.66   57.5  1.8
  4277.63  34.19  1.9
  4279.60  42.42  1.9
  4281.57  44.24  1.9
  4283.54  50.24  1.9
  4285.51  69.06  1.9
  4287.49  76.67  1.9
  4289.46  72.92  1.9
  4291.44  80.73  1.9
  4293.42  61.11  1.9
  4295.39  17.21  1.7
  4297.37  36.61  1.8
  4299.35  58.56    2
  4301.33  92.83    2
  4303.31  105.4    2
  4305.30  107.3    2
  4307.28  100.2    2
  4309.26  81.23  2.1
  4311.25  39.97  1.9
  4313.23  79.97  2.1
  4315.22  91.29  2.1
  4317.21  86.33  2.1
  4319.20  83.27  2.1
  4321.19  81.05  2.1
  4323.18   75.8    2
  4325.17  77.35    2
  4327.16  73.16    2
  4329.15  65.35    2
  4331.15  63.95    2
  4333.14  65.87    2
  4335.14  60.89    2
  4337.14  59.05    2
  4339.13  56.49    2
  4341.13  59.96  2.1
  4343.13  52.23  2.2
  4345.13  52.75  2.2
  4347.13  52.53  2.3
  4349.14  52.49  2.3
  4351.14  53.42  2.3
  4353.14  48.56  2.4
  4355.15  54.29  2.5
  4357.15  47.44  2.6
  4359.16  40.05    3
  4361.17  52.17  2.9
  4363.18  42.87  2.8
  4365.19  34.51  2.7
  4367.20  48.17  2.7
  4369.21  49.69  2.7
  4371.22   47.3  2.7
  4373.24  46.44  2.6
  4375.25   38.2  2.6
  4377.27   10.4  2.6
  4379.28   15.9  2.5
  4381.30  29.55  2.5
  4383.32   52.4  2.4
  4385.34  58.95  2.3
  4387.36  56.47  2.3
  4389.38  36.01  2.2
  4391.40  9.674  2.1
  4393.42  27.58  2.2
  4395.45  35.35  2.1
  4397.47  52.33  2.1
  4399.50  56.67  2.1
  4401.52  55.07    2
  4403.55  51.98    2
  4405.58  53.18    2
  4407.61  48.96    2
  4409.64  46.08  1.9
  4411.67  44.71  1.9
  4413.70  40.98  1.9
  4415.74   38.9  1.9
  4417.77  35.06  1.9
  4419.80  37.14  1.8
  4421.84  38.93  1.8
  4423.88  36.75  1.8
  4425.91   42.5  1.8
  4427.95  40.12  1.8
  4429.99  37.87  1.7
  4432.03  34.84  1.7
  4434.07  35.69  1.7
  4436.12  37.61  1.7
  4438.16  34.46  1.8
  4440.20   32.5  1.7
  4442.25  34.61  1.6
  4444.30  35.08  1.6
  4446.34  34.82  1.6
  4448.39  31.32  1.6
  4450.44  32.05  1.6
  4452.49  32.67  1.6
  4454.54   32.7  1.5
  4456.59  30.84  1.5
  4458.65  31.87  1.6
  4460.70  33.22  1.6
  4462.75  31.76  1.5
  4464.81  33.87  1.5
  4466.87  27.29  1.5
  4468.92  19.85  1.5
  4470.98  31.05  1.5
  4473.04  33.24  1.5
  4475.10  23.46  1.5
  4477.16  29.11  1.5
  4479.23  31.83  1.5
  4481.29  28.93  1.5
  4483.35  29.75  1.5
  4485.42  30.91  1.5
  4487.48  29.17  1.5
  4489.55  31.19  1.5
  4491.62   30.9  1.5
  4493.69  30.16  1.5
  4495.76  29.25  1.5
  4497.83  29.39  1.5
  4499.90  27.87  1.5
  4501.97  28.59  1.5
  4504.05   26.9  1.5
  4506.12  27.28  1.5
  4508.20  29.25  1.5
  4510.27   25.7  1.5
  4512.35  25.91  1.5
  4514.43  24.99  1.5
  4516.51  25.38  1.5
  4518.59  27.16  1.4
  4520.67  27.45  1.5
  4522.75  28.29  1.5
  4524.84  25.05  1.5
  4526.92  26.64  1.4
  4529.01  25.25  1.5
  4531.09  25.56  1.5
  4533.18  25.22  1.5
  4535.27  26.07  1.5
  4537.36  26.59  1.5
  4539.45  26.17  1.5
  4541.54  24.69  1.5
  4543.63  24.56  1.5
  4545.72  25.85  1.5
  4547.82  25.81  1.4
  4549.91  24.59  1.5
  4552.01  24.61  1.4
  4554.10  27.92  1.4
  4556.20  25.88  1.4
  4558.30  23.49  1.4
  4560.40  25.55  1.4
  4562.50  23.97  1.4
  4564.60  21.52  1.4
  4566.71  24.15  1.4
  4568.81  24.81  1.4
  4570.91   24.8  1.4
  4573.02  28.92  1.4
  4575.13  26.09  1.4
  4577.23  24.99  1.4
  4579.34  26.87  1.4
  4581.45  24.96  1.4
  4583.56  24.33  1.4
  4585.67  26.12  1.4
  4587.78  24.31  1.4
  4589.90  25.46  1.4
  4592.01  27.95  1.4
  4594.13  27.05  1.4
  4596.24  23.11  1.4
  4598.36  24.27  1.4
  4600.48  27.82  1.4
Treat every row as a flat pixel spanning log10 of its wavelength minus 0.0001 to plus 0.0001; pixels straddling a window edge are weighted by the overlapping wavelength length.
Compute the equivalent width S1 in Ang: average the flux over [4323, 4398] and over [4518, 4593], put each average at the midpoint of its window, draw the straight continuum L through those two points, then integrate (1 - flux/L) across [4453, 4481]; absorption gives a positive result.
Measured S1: 4.6 Ang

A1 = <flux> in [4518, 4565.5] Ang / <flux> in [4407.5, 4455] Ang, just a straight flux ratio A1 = 0.7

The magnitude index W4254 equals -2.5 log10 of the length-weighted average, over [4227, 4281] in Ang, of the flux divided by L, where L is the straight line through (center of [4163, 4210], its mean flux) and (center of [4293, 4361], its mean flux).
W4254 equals 0.19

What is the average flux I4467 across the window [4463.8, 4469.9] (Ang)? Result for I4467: 27.1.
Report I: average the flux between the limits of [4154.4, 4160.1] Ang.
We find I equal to 21.5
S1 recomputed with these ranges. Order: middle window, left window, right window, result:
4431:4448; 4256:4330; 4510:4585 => 2.9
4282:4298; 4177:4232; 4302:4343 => 1.0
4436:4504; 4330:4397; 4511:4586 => 6.7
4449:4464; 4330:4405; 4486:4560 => 1.3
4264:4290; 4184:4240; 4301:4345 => -0.6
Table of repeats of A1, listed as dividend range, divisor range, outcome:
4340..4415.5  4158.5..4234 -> 1.64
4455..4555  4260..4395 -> 0.49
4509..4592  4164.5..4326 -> 0.57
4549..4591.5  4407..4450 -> 0.67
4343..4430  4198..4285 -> 1.17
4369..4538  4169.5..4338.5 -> 0.72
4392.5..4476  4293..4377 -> 0.61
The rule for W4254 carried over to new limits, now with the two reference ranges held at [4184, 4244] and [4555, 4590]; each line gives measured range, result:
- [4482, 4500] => -0.15 mag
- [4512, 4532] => -0.02 mag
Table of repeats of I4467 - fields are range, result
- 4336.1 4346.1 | 56.1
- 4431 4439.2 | 35.7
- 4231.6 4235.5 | 25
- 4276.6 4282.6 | 40.5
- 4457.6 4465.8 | 32.7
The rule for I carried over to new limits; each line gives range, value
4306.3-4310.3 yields 90.1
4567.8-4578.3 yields 25.9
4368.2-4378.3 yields 38.4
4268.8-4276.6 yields 61.4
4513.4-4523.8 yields 26.6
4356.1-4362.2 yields 46.6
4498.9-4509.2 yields 28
